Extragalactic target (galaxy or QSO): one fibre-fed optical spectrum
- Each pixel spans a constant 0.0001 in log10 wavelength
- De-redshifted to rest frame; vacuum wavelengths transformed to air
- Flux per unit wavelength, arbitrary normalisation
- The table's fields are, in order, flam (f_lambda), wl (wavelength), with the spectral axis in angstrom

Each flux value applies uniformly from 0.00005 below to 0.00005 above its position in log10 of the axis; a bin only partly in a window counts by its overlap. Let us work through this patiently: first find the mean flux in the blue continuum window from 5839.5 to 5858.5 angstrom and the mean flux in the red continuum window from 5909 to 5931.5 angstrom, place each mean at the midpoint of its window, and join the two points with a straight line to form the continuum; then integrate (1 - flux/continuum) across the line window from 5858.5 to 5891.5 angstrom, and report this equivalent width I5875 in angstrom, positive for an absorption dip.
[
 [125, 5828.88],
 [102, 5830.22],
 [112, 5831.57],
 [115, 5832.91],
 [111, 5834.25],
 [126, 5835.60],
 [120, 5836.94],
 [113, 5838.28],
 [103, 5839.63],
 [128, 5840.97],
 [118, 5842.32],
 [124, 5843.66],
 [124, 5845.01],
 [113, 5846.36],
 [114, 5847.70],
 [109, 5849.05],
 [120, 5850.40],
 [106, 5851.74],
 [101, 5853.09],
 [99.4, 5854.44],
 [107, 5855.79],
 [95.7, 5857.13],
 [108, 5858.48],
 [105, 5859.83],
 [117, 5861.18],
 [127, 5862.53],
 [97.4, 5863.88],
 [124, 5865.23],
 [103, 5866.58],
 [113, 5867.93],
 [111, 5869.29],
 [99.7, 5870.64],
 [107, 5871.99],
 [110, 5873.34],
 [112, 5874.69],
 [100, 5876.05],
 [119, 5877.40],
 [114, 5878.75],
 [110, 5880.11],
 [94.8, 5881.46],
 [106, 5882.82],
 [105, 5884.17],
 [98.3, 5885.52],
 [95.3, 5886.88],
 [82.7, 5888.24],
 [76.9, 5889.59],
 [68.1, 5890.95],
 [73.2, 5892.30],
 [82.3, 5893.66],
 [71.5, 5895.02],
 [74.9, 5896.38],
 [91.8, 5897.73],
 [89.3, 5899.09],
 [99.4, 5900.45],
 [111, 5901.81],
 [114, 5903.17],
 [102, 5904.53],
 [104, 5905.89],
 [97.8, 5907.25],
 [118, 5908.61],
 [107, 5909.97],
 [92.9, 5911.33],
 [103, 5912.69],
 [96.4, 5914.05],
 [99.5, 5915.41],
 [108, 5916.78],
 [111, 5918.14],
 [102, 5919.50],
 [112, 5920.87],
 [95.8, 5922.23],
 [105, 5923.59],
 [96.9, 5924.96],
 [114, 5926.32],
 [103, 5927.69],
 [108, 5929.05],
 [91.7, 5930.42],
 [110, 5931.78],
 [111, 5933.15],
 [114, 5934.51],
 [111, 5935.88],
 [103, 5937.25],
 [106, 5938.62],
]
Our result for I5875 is 1.4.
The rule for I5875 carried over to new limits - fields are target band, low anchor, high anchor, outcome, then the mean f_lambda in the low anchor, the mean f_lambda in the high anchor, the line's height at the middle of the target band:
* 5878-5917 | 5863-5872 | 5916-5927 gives 3.9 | 108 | 106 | 107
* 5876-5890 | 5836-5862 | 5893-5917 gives 0.4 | 112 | 97.7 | 103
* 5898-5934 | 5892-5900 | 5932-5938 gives -3.2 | 81.4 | 110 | 95.8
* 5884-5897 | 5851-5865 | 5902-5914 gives 2.9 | 107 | 105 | 105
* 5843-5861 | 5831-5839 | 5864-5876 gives 0.4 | 116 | 109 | 113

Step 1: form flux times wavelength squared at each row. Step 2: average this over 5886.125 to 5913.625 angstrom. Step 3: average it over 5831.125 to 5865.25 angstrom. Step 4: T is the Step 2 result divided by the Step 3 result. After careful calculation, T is 0.84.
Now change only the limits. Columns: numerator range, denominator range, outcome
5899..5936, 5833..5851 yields 0.92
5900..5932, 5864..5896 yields 1.07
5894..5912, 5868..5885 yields 0.92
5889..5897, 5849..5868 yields 0.69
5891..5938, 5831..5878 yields 0.92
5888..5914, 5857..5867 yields 0.85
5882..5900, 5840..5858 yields 0.78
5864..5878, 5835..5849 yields 0.94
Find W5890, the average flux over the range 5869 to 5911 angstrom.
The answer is 98.1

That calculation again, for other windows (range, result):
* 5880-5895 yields 88.7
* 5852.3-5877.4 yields 108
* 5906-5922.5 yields 104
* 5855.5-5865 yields 109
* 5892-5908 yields 93.1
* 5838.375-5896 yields 104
